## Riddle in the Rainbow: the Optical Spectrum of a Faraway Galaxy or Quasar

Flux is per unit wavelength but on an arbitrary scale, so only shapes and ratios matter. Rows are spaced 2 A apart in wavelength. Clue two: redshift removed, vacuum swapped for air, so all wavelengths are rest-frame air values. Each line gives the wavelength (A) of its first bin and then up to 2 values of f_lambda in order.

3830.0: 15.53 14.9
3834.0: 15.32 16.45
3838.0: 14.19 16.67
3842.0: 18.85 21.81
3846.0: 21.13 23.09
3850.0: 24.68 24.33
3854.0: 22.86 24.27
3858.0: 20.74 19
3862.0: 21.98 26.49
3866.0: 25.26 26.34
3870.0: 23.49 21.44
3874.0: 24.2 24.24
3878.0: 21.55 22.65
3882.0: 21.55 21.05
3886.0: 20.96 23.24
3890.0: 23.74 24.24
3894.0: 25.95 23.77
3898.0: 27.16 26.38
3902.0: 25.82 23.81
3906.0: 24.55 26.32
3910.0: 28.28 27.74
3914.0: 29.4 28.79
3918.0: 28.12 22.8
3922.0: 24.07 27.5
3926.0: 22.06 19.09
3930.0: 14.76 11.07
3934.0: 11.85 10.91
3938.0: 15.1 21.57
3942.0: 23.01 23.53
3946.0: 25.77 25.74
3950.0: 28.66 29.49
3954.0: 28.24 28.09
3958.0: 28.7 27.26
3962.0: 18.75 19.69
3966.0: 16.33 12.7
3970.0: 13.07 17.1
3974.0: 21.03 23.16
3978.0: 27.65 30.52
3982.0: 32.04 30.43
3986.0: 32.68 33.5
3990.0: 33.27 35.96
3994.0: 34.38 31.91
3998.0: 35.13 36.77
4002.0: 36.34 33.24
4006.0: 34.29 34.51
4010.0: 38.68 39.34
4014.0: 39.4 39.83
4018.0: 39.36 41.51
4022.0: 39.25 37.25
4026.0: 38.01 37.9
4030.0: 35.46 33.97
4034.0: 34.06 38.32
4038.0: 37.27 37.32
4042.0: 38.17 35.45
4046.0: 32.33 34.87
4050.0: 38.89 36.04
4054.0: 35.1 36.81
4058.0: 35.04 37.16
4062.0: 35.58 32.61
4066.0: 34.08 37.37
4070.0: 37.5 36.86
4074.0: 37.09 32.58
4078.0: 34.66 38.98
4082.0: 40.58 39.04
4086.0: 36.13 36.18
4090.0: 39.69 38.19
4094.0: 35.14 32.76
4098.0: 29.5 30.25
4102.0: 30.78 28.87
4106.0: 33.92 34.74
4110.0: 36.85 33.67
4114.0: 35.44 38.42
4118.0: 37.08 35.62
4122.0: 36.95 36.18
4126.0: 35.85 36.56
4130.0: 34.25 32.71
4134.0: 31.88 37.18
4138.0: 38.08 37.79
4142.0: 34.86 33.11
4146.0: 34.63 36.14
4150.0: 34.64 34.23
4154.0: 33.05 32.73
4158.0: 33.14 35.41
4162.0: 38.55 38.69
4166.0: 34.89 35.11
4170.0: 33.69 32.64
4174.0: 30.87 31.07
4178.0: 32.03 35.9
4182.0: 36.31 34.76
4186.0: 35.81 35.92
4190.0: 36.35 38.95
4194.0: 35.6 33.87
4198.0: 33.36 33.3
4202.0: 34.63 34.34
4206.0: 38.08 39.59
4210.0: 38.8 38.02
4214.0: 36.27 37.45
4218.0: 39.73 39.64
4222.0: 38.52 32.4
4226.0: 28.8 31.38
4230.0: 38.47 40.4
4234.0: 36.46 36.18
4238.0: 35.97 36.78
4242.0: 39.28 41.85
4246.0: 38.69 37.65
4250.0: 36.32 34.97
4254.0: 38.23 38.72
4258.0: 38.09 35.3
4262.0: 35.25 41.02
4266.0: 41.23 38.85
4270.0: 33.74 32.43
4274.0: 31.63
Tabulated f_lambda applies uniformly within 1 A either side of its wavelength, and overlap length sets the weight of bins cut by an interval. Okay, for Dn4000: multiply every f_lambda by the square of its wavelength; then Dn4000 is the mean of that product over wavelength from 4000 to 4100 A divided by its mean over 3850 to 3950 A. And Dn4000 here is 1.70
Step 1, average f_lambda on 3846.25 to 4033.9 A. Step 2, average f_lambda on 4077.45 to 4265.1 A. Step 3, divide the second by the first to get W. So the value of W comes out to 1.34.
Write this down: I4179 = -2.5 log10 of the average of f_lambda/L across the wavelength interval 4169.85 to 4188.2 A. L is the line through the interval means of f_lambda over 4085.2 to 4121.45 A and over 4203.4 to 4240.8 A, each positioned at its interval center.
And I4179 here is 0.07 mag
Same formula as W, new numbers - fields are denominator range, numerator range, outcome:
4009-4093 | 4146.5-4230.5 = 0.95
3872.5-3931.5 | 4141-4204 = 1.44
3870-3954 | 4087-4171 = 1.50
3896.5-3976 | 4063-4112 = 1.55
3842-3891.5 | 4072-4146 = 1.55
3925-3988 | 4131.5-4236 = 1.58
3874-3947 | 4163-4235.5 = 1.56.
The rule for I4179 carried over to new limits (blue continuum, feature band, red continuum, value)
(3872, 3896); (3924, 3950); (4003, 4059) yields 0.400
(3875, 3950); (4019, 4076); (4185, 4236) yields -0.248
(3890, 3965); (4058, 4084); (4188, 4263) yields -0.208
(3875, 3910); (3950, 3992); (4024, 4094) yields 0.174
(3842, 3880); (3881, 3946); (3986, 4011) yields 0.195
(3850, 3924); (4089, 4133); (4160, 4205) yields -0.077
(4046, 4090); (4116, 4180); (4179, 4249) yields 0.047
